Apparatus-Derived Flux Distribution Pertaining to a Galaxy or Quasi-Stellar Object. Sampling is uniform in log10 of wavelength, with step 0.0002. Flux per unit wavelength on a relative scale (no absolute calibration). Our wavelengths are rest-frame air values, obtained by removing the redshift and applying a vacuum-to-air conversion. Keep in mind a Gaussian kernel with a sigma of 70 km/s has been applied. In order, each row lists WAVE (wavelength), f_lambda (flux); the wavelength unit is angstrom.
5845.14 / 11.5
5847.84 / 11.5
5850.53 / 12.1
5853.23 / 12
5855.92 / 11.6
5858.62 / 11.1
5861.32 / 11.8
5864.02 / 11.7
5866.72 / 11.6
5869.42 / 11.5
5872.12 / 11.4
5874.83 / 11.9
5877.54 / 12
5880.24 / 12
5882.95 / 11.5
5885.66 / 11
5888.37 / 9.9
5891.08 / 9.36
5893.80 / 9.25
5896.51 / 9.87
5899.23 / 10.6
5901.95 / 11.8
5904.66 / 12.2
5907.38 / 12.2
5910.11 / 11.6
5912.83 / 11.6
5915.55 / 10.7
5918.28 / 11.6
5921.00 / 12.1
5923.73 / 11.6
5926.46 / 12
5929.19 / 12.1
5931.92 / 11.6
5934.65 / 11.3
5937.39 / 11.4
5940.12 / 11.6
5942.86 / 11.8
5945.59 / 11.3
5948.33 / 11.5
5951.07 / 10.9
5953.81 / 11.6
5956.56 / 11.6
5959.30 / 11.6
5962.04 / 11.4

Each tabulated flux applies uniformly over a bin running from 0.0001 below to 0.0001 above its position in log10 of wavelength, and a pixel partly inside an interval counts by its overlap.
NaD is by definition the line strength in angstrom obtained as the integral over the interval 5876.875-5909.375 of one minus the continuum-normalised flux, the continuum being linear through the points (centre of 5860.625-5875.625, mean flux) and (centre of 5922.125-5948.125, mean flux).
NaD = 1.9 angstrom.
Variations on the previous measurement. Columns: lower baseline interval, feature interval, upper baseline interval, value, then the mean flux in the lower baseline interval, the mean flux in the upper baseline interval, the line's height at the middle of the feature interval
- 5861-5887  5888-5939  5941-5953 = 1.23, 11.6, 11.4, 11.5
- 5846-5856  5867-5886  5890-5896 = -2.43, 11.8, 9.38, 10.3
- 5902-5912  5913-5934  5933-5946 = 0.12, 12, 11.5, 11.7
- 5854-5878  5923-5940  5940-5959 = -0.24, 11.6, 11.5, 11.5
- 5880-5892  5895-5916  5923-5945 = -0.46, 10.7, 11.7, 11.1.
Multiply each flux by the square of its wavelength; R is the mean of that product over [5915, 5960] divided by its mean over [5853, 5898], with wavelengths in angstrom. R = 1.06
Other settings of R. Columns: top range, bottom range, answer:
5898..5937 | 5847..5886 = 1.02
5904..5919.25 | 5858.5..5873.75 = 1.02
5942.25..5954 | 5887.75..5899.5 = 1.19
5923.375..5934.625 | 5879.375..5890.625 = 1.10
